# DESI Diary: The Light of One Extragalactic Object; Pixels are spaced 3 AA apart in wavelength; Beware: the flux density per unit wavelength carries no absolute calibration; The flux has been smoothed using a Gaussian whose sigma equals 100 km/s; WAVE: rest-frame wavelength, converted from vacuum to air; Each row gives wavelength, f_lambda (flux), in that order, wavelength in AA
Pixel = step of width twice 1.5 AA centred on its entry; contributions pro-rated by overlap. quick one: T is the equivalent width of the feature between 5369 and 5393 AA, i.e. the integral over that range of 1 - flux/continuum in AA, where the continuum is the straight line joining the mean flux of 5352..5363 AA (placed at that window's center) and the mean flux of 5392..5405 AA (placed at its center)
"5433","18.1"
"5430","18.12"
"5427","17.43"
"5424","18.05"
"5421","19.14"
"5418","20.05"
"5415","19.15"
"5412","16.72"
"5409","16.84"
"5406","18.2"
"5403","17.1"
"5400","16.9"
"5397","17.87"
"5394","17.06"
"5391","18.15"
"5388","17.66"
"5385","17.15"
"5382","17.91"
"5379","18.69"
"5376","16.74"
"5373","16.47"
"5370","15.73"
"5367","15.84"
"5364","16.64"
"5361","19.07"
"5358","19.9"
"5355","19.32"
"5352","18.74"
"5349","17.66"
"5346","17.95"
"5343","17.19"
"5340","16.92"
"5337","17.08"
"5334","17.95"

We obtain 1.0 AA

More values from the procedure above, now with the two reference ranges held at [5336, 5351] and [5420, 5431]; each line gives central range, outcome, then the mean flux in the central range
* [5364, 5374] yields 0.9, 16.1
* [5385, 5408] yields 0.5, 17.5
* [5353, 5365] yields -0.9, 18.8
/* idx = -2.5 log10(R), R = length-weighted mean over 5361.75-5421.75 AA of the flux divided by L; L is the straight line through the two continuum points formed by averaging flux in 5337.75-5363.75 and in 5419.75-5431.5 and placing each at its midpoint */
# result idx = 0.04 mag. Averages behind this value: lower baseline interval 18.2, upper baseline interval 18.2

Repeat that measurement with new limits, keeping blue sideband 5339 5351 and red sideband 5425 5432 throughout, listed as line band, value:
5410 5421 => -0.05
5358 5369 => 0.01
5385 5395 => 0.01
